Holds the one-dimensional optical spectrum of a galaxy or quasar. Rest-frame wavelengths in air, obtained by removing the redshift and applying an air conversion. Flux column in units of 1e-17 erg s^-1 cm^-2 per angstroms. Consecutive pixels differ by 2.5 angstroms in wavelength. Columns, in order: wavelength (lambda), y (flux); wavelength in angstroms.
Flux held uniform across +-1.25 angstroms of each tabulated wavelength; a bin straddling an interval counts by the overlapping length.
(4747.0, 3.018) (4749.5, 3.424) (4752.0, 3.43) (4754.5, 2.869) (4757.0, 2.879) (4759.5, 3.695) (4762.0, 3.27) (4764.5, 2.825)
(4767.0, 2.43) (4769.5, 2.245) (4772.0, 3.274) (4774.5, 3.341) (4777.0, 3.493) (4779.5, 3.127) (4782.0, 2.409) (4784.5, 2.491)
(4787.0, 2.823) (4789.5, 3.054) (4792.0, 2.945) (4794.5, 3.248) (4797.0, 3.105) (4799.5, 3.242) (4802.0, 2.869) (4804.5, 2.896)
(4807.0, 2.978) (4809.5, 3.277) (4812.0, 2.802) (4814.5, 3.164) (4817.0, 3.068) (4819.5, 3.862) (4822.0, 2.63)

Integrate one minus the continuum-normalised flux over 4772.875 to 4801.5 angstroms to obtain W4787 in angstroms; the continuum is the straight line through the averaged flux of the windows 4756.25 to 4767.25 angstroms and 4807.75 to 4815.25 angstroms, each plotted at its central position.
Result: 0.5 angstroms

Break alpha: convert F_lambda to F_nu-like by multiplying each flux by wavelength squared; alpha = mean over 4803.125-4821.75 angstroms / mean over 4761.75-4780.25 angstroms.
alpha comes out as 1.06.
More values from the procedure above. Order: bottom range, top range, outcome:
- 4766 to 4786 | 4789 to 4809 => 1.08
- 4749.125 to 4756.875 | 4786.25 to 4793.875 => 0.95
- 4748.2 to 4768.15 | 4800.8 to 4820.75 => 1.03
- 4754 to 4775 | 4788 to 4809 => 1.04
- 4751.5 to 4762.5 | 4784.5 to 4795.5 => 0.93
